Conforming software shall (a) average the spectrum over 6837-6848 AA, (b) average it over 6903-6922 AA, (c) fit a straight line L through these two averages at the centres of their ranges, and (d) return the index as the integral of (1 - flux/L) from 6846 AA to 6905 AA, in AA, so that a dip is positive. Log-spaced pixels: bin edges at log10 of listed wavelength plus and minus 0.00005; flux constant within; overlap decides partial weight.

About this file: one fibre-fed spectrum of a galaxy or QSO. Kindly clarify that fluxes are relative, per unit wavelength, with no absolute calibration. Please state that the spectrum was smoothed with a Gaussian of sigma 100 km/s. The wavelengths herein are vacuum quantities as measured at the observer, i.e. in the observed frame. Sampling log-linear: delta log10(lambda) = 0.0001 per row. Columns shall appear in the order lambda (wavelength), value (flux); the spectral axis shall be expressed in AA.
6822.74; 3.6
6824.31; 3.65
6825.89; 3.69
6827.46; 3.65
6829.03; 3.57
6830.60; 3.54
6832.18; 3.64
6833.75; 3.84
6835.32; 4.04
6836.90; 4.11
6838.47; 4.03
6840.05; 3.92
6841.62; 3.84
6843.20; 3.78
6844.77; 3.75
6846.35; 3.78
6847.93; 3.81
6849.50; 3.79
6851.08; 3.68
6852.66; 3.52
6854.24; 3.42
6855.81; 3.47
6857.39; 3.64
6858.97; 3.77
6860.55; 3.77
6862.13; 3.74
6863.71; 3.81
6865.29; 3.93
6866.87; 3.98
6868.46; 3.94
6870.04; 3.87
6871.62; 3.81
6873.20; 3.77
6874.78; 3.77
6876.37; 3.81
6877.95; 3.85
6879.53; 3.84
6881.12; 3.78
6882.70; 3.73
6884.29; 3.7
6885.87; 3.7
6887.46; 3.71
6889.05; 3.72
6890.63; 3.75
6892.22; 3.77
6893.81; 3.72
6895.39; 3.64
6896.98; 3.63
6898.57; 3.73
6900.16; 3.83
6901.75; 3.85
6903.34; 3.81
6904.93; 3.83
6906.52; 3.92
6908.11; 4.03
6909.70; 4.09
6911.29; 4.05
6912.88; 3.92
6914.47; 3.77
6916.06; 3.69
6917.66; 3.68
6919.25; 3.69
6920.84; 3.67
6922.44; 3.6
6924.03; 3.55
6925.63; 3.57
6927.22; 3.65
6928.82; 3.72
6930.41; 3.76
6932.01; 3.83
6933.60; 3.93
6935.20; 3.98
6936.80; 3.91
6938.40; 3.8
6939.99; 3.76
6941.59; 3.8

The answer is 1.5 AA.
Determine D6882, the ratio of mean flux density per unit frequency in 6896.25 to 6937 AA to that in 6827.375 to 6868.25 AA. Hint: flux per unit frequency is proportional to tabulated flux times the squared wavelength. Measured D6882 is 1.0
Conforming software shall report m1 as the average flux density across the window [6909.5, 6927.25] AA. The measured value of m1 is 3.74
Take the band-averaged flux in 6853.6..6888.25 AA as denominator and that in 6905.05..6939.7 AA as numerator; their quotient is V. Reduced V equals 1.0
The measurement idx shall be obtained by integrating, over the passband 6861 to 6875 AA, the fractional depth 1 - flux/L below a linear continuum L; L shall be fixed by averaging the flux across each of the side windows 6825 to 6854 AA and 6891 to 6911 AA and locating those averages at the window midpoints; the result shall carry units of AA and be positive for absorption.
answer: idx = -0.2 AA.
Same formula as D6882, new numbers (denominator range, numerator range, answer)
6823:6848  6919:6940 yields 1.02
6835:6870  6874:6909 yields 1.01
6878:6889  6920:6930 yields 0.98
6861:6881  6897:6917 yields 1.02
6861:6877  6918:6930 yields 0.96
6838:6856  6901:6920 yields 1.05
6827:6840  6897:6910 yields 1.03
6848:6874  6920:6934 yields 1.00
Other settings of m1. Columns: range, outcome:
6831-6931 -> 3.78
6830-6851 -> 3.83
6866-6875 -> 3.86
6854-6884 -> 3.78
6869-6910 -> 3.79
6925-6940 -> 3.8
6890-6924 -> 3.79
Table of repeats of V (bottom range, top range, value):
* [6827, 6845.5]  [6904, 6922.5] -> 1.01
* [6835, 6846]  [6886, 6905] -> 0.96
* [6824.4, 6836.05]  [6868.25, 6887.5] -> 1.02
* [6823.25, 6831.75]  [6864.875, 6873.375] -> 1.08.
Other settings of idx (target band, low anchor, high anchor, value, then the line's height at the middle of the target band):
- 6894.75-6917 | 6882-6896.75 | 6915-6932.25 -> -0.9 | 3.69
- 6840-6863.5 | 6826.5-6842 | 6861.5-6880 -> 0.8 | 3.83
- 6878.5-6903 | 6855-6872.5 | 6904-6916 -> 0.8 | 3.87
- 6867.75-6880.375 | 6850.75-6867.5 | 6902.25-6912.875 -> -0.2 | 3.78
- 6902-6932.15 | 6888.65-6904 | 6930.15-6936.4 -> 0.3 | 3.82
